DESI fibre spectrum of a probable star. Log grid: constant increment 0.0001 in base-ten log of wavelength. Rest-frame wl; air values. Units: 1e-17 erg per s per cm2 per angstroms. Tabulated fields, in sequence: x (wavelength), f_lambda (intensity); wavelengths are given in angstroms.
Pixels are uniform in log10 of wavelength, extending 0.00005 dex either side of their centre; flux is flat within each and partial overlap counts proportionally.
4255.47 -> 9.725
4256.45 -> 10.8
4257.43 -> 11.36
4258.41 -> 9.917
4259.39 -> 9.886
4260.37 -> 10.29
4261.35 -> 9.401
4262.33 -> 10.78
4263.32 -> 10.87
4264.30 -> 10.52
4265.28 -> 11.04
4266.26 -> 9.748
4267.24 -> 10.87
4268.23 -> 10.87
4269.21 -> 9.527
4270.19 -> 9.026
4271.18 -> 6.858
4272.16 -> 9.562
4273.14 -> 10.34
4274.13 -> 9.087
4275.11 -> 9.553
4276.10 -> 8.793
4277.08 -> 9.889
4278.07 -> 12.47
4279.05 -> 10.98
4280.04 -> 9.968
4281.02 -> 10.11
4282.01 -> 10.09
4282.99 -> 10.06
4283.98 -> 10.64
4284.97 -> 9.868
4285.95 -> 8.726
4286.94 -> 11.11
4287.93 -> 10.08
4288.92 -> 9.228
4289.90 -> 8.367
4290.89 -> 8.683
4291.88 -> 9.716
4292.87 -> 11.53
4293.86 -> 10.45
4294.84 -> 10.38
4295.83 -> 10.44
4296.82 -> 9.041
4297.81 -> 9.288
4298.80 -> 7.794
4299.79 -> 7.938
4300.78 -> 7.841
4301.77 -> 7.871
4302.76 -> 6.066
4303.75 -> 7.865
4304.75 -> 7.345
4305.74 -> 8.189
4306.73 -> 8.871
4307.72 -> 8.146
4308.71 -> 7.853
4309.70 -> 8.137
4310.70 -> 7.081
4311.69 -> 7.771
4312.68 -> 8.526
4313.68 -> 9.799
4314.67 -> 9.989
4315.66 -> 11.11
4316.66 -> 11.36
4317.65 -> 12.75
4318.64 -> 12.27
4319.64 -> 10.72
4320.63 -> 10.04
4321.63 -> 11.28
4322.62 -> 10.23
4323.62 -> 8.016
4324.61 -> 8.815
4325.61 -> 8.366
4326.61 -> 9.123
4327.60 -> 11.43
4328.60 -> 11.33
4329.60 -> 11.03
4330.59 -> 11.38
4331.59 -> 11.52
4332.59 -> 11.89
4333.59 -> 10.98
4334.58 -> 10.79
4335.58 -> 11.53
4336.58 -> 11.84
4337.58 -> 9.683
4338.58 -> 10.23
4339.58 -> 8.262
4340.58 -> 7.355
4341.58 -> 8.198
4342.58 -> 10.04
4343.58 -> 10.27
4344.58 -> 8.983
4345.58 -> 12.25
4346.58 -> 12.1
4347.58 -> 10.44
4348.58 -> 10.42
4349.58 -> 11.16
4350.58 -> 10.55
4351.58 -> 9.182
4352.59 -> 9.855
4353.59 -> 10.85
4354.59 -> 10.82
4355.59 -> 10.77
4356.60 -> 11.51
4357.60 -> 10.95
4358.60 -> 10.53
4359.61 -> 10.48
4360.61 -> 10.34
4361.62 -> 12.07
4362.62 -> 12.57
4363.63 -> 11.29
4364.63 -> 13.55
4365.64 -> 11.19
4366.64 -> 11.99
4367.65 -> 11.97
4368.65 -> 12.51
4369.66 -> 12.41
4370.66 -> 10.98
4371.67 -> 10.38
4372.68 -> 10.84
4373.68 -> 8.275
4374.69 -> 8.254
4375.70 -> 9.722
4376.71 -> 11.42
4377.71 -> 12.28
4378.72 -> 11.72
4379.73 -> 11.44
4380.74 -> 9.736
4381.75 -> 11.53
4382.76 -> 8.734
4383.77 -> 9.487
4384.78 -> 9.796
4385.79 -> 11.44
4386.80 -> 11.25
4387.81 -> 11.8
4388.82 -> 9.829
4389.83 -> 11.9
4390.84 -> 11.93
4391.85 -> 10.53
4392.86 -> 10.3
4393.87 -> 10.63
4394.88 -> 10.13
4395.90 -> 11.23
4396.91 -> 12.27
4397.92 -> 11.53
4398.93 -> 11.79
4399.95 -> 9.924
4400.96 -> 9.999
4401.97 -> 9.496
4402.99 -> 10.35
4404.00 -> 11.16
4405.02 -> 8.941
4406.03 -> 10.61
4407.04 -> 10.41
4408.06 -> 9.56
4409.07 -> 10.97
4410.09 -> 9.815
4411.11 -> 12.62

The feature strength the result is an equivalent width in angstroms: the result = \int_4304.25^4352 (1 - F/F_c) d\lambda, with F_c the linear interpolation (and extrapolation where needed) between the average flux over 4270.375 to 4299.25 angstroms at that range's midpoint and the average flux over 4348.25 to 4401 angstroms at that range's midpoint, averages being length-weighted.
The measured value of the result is 1.6 angstroms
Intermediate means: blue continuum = 9.76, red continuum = 10.9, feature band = 9.98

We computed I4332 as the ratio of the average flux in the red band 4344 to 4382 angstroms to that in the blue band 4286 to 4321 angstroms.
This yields 1.19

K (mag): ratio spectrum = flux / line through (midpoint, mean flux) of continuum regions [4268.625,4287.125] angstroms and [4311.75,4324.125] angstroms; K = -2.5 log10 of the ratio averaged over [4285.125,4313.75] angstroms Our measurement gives 0.16 mag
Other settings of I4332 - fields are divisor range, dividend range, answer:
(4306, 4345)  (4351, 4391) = 1.10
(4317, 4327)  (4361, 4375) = 1.11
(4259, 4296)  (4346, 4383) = 1.10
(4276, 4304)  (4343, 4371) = 1.17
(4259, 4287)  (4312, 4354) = 1.04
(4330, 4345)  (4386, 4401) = 1.08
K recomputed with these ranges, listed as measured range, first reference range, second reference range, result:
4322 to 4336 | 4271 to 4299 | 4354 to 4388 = 0.00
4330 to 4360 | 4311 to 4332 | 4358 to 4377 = 0.02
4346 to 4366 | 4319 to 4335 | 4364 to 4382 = -0.02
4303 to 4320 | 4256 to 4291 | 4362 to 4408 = 0.12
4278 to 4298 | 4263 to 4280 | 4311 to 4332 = 0.01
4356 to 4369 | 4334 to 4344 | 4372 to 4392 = -0.13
